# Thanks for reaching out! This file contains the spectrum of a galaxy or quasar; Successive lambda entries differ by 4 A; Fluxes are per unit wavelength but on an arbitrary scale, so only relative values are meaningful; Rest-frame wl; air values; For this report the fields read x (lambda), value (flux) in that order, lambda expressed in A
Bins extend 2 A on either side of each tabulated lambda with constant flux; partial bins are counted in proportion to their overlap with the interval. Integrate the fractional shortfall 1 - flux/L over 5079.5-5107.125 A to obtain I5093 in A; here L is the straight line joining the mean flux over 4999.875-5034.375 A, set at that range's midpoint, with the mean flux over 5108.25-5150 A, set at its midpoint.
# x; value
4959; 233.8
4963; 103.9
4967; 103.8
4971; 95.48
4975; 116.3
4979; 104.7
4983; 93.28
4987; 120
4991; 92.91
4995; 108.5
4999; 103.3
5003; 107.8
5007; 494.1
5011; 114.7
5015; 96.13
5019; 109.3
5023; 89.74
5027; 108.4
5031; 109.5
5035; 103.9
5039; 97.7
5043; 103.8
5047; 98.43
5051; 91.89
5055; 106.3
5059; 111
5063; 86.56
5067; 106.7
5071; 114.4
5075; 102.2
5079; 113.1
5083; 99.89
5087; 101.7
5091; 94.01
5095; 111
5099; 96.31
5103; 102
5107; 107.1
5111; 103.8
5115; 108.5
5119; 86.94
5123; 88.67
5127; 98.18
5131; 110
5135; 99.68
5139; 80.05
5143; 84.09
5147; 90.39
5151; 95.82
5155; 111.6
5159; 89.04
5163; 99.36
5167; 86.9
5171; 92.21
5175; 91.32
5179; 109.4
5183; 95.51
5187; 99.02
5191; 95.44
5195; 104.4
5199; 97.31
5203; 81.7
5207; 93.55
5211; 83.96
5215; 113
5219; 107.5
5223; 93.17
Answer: 2.6 A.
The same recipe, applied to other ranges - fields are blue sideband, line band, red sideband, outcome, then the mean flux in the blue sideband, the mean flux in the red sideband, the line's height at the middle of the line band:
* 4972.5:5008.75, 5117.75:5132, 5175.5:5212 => 2.2 A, 146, 95.7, 113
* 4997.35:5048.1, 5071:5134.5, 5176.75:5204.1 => 8.2 A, 134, 98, 117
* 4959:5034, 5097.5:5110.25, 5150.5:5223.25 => 1.0 A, 129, 97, 111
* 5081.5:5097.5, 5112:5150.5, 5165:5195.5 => 1.9 A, 102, 96.4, 99.2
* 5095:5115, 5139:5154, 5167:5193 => 1.4 A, 104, 96.4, 99.7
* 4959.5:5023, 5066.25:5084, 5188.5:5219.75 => 1.6 A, 132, 96.7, 118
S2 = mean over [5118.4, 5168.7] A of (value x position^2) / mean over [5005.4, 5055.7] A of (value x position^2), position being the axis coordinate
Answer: 0.76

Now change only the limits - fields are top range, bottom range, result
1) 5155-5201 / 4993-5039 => 0.75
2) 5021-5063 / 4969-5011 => 0.73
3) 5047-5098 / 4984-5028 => 0.75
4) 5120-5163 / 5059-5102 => 0.94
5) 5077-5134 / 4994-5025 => 0.68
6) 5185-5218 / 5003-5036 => 0.68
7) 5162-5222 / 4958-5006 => 0.87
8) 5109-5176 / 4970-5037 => 0.78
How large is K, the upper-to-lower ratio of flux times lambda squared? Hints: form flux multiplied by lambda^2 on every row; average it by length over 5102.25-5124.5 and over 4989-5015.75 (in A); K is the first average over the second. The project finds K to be 0.64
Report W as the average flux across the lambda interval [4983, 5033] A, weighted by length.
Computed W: 136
